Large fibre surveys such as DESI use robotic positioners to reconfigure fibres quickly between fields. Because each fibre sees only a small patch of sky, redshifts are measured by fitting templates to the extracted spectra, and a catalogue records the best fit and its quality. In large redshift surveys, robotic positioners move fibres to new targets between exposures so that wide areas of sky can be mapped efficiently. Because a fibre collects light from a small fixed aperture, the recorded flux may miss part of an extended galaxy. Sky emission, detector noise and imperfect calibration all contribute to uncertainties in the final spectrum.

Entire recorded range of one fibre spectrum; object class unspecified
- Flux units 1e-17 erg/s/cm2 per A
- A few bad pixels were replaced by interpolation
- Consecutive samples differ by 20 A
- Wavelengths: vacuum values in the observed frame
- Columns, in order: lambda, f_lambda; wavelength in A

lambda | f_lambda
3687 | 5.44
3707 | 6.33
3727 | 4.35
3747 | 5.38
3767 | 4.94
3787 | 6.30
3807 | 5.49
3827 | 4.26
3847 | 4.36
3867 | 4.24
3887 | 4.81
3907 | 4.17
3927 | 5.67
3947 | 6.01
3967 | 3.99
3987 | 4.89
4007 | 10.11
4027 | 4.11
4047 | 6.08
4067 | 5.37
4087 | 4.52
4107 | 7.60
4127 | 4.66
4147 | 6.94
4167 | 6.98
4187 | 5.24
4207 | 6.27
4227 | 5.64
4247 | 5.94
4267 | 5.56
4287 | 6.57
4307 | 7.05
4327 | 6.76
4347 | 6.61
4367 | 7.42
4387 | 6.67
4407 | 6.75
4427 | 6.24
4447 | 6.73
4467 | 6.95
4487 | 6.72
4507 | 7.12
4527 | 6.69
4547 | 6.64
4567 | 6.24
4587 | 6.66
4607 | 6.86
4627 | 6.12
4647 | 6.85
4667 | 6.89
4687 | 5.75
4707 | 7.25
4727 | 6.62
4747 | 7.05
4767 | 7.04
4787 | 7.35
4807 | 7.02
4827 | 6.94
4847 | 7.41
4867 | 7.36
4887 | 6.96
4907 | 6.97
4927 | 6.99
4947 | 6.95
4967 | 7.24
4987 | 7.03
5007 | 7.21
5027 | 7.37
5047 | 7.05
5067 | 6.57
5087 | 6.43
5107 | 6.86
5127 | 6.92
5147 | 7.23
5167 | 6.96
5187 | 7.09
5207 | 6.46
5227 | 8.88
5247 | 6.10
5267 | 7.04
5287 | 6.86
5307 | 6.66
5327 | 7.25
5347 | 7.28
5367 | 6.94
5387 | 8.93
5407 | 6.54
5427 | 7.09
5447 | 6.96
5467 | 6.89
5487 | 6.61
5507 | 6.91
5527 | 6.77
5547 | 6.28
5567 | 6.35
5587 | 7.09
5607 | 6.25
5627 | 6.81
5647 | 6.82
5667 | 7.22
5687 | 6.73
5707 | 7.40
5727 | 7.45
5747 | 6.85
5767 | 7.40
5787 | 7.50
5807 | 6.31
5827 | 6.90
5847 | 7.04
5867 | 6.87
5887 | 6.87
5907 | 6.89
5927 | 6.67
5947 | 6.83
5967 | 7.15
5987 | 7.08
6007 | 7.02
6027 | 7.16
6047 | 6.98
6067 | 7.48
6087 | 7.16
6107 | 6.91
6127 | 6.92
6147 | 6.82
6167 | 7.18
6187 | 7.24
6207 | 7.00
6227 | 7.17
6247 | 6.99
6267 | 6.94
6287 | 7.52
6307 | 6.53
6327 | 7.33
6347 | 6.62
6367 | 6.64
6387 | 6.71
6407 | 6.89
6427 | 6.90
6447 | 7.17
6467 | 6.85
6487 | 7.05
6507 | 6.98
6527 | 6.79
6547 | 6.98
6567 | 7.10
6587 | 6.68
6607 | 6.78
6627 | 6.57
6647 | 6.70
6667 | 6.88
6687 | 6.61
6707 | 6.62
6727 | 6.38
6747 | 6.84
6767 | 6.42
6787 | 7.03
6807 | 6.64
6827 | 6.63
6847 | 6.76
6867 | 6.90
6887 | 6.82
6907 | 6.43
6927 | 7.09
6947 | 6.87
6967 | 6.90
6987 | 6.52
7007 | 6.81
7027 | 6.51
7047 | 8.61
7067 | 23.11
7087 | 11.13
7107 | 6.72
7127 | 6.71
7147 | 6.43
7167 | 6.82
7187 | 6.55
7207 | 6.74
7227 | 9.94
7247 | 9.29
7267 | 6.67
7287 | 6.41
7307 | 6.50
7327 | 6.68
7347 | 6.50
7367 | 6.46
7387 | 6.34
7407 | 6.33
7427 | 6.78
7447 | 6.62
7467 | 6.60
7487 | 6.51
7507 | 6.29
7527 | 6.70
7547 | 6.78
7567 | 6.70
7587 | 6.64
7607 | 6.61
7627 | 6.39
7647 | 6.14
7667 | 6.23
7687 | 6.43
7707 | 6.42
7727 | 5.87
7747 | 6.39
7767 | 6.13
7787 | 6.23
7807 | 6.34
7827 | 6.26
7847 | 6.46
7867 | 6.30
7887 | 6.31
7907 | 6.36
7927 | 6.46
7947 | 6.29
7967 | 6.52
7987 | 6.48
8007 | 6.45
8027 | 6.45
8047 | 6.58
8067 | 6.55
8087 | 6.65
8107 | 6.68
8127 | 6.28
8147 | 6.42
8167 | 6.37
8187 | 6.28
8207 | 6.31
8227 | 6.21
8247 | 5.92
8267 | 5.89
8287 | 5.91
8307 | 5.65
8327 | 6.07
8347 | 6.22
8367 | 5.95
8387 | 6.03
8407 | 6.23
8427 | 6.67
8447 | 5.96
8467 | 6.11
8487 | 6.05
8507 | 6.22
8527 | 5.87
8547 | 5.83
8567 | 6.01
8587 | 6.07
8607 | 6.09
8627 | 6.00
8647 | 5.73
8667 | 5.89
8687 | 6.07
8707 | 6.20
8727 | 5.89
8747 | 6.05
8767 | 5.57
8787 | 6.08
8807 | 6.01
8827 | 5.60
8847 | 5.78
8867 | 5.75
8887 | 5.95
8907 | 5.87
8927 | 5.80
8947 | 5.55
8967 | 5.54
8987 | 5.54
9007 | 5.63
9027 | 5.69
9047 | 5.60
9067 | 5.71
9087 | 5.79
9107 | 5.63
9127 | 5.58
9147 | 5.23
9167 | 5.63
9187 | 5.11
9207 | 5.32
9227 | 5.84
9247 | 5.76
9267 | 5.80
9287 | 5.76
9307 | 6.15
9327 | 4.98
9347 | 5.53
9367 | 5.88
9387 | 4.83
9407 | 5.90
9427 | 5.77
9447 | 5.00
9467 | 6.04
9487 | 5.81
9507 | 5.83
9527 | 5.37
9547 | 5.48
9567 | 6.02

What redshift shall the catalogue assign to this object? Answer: 0.076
